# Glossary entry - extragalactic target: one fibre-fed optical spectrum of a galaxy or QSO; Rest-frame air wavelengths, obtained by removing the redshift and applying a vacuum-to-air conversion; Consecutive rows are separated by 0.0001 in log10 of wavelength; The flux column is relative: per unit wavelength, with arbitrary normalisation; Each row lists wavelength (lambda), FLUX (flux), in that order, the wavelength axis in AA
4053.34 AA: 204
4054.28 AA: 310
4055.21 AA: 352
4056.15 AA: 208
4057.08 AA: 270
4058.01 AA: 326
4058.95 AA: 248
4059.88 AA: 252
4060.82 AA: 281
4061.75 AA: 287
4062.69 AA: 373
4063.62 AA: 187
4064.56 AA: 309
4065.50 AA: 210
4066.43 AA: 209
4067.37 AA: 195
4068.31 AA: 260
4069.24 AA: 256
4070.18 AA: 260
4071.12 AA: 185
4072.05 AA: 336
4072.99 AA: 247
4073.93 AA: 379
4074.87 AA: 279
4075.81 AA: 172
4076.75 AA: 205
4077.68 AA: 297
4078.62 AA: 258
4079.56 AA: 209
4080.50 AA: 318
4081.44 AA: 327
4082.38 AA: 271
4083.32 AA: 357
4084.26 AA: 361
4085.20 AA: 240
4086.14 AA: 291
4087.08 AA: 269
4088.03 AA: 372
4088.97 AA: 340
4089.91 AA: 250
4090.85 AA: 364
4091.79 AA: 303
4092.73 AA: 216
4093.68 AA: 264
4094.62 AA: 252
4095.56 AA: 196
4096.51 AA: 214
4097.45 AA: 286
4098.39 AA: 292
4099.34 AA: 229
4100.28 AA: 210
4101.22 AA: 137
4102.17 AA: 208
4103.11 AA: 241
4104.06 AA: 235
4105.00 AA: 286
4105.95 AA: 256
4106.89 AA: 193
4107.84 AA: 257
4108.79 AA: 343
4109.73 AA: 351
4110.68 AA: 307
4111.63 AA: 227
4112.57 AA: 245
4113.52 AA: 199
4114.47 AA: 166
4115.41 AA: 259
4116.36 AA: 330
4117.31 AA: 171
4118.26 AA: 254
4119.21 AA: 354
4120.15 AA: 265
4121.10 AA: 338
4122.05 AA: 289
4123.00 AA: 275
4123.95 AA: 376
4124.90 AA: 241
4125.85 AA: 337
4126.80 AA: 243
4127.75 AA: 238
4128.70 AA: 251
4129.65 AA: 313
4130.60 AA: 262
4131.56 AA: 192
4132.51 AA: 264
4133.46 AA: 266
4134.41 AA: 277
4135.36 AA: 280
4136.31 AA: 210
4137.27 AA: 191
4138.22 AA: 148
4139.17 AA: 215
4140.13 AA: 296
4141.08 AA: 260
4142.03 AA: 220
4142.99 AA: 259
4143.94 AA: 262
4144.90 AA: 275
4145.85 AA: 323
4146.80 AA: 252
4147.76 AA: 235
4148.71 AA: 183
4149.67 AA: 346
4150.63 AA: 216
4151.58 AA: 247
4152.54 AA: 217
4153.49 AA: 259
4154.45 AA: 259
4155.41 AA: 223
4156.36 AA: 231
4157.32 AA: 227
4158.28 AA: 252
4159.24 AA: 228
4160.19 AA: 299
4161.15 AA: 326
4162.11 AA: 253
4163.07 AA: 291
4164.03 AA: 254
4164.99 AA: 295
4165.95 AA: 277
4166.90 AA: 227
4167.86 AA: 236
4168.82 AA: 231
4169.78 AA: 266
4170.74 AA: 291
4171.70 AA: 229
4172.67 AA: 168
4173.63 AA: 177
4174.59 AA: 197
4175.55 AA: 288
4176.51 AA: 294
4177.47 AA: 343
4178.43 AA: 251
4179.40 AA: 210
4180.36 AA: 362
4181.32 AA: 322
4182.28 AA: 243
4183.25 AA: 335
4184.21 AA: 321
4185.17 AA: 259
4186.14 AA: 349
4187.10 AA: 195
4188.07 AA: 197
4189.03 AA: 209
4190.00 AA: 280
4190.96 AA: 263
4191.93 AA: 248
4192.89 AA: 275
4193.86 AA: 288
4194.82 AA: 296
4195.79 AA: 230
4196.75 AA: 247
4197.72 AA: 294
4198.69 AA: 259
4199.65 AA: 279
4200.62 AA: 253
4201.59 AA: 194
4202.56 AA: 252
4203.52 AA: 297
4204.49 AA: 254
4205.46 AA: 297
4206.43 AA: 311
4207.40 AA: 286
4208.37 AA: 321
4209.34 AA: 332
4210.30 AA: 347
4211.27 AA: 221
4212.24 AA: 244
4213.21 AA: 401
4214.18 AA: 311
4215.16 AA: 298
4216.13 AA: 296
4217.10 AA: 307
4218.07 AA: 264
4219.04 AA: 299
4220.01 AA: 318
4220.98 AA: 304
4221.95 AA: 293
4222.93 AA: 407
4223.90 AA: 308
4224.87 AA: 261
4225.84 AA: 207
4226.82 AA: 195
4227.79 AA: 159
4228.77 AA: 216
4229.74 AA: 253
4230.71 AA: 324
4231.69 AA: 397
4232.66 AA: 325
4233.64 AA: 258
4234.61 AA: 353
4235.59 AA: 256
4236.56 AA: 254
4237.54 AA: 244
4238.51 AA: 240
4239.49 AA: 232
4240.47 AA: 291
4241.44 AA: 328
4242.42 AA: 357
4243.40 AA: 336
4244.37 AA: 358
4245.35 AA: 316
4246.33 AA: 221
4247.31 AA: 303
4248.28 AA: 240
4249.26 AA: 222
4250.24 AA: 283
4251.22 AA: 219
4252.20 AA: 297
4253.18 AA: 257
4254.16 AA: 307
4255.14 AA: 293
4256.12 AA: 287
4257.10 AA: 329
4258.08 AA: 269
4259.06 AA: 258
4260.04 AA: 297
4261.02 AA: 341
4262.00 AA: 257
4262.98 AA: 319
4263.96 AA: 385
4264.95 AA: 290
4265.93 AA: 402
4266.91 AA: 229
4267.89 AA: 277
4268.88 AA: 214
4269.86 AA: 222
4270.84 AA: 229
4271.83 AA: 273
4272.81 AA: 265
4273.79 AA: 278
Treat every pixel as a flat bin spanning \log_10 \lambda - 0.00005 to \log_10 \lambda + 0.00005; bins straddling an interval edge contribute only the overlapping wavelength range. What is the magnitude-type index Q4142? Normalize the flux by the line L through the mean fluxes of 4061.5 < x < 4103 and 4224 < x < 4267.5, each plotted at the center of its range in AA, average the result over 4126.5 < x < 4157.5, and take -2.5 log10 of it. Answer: 0.10 mag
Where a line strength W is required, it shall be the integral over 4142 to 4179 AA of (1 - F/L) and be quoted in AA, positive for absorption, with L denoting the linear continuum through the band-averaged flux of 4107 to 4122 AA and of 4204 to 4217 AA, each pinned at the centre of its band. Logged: 4.0 AA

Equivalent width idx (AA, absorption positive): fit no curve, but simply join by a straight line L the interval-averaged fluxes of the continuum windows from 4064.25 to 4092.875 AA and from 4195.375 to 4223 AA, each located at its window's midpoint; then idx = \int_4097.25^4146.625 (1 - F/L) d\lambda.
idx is 4.0 AA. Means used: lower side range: 276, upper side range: 289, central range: 258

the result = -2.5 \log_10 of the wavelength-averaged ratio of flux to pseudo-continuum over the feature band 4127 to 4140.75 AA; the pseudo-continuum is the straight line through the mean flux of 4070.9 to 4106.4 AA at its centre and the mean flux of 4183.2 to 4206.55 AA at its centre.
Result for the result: 0.10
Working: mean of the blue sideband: 268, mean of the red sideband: 265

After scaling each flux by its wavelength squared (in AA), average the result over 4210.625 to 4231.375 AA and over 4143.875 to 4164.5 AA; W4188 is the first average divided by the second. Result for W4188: 1.1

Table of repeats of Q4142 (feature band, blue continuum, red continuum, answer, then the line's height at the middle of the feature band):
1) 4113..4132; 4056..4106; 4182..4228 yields 0.007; 269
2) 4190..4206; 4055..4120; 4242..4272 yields 0.057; 279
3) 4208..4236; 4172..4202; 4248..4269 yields -0.070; 274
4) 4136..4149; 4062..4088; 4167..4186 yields 0.120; 267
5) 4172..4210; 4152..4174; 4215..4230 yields -0.033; 261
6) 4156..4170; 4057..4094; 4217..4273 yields 0.081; 280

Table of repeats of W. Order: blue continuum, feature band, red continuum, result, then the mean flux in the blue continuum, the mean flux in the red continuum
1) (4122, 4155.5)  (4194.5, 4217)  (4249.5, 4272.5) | -1.1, 255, 283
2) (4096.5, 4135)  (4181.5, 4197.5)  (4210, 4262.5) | 0.6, 261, 286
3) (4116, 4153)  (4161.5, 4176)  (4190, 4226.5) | 1.4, 261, 285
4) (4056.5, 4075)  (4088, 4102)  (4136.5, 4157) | 0.1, 267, 243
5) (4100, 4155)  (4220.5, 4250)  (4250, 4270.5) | -0.1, 255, 287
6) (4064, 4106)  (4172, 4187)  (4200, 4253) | 0.3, 263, 284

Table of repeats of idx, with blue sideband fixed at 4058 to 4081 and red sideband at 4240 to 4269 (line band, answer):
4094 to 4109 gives 1.58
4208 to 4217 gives -0.68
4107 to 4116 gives 0.28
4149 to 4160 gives 1.17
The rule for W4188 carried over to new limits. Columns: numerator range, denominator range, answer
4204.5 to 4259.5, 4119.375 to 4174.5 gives 1.17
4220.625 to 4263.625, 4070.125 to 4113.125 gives 1.14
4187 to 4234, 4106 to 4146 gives 1.10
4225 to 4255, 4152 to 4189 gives 1.10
